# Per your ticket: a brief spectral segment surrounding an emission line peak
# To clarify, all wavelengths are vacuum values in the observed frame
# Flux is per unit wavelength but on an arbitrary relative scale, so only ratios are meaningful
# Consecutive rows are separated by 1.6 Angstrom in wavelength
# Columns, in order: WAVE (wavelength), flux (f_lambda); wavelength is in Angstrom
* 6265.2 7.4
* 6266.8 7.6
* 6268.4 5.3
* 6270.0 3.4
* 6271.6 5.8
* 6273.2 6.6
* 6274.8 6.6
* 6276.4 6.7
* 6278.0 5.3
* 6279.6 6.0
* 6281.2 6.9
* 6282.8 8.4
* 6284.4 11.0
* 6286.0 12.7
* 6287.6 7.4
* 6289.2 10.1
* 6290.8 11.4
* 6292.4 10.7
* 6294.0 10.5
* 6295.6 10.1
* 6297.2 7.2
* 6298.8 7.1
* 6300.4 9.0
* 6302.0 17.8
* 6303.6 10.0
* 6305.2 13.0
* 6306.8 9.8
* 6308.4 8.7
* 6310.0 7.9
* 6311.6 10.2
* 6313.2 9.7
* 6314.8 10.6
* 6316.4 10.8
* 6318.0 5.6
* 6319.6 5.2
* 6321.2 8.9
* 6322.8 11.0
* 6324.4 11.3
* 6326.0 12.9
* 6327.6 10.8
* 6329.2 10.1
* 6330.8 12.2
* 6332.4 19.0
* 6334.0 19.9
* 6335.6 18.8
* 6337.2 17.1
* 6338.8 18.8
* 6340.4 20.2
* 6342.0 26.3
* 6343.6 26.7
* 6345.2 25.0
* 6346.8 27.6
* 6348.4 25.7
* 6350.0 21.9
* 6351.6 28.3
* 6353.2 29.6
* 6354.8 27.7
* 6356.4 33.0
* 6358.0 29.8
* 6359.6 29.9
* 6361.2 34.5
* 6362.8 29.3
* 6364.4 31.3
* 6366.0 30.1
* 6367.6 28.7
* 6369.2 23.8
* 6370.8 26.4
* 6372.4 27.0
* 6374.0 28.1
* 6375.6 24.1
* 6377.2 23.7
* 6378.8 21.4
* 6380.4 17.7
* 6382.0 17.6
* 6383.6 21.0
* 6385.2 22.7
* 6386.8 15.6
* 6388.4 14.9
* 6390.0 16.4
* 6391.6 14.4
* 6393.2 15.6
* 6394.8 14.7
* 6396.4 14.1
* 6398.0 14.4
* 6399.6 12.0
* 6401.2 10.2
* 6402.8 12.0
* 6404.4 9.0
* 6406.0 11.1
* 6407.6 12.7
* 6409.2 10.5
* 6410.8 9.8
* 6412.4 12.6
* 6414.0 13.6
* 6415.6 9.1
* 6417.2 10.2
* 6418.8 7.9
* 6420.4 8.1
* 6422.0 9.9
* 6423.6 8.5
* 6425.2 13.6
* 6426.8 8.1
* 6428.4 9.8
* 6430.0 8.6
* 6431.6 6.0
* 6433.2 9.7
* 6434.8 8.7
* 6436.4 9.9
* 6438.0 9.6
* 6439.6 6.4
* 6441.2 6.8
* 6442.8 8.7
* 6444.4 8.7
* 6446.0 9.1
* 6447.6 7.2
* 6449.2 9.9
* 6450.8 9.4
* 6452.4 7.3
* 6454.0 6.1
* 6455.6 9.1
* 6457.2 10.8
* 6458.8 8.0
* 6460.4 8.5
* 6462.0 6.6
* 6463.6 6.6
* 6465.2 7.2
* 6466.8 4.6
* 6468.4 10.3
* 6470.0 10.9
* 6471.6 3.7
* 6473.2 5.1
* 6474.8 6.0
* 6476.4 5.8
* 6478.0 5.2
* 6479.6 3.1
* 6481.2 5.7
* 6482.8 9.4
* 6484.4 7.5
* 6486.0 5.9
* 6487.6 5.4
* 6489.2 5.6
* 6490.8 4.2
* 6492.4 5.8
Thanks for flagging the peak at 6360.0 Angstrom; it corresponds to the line C IV 1549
